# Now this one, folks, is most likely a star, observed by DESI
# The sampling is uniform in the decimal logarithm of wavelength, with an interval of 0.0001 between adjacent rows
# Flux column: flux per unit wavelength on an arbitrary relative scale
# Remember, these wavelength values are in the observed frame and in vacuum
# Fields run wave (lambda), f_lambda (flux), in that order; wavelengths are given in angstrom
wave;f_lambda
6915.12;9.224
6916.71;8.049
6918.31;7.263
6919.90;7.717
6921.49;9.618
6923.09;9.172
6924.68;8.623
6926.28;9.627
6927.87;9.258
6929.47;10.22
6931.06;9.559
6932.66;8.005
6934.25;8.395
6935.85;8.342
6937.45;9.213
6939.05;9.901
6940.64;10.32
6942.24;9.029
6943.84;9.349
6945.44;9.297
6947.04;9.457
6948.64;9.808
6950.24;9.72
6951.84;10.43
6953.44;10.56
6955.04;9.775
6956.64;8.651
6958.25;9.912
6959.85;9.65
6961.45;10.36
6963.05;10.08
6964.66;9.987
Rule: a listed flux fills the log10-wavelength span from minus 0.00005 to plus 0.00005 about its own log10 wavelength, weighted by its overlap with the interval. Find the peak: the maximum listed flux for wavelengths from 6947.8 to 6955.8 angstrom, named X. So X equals 10.56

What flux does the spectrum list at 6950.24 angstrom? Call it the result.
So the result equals 9.72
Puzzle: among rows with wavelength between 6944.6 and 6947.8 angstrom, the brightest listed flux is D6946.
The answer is 9.457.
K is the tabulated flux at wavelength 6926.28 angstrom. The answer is 9.627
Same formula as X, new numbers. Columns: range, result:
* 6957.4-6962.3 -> 10.36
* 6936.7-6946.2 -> 10.32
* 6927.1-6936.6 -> 10.22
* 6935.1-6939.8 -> 9.901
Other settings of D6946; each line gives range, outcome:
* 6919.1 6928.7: 9.627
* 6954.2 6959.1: 9.912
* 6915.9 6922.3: 9.618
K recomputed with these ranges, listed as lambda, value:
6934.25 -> 8.395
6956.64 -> 8.651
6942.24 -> 9.029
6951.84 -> 10.43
